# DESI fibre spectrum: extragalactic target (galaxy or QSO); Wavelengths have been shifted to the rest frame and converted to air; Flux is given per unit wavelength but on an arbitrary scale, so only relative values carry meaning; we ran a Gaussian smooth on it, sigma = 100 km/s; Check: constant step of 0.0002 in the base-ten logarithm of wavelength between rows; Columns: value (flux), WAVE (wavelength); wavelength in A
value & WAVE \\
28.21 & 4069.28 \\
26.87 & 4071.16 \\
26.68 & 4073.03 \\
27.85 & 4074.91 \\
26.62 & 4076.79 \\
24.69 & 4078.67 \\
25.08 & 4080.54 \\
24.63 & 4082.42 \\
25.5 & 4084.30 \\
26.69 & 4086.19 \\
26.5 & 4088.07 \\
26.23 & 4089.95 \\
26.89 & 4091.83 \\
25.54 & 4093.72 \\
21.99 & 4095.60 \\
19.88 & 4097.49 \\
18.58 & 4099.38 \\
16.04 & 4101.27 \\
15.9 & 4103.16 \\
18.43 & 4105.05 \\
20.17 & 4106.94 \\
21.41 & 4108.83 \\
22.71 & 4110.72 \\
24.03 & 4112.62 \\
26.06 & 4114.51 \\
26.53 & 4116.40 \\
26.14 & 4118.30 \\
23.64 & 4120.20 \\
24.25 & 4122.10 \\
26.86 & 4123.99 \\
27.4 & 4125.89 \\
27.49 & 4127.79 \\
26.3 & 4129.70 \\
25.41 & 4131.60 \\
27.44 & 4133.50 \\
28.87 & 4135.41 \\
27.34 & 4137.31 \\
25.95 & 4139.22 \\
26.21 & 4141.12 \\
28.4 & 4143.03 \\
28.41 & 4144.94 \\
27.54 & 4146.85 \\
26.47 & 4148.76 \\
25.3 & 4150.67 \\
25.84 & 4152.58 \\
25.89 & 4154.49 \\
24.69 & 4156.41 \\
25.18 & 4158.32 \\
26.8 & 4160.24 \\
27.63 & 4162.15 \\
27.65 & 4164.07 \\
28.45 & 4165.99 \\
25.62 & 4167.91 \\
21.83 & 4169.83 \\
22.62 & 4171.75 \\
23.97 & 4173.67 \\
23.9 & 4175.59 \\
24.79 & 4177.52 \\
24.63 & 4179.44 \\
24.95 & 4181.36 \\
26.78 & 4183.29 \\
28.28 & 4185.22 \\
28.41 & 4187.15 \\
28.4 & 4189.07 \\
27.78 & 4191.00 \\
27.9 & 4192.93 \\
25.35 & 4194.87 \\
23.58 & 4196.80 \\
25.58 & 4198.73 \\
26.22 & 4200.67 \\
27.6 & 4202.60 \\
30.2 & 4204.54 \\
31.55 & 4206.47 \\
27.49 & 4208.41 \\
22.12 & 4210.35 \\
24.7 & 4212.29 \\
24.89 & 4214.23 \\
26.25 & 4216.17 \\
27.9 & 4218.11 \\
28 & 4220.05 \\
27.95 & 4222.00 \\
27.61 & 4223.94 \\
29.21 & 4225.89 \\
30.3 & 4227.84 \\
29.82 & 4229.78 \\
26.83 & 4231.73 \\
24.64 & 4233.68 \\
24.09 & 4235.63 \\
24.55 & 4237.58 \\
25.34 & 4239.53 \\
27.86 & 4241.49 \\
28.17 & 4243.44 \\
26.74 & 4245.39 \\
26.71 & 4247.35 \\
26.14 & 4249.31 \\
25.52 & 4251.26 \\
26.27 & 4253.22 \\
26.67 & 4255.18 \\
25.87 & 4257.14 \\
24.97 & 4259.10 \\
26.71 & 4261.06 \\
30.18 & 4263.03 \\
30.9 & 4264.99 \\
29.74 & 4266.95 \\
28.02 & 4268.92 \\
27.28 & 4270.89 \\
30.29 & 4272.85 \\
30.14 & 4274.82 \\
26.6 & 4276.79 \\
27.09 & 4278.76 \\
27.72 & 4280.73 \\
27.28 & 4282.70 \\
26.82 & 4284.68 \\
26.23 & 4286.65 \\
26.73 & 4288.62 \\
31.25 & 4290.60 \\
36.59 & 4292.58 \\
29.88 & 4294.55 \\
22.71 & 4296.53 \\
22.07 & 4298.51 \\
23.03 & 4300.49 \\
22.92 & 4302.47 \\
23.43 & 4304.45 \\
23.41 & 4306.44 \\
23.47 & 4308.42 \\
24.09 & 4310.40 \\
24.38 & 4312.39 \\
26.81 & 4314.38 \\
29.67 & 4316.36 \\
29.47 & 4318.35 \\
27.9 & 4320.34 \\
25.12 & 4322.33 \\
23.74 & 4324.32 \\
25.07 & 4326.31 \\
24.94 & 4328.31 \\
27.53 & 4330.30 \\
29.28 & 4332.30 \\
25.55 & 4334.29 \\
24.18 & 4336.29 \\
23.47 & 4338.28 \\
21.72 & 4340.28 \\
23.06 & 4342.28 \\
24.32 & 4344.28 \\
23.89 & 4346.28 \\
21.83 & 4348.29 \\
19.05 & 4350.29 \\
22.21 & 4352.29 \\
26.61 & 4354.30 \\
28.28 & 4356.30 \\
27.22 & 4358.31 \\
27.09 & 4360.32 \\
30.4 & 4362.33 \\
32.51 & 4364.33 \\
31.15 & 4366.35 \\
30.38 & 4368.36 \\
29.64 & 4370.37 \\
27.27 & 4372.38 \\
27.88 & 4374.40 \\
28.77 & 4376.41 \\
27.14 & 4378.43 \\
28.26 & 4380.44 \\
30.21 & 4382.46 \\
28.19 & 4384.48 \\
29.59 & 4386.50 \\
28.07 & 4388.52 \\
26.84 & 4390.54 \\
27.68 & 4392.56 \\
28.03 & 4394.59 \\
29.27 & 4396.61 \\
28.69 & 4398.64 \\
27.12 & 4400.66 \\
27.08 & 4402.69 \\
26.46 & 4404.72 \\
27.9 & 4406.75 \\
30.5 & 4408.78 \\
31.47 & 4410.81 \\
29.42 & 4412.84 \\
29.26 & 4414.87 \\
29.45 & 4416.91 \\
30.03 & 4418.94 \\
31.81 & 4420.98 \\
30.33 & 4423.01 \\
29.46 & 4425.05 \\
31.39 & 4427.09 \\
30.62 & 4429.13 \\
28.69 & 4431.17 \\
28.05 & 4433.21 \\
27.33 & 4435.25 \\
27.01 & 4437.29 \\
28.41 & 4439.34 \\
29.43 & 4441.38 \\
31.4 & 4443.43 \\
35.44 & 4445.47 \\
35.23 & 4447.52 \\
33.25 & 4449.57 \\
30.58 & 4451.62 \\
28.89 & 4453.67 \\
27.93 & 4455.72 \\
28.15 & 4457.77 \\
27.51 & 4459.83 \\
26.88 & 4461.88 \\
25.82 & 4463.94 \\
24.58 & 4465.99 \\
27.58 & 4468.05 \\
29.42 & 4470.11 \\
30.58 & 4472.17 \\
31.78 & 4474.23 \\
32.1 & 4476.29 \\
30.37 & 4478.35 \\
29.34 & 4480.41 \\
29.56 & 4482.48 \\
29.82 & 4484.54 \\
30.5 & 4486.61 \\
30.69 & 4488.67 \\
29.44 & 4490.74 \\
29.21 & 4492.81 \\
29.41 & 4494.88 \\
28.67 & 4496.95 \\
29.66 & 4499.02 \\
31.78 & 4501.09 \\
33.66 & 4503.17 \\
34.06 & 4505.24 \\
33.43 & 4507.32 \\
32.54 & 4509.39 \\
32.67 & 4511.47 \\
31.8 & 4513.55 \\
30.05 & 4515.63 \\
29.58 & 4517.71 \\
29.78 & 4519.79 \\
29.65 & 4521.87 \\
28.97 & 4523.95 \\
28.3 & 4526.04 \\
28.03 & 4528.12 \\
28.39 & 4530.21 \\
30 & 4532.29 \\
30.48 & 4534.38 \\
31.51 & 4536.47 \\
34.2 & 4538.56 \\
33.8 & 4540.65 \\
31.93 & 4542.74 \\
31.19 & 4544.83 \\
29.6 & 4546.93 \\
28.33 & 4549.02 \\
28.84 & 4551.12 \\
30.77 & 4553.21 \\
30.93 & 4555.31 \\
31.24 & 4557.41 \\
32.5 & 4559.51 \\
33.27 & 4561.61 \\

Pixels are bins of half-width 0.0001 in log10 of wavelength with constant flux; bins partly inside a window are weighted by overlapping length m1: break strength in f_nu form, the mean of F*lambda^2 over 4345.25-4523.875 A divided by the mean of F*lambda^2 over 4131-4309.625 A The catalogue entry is 1.21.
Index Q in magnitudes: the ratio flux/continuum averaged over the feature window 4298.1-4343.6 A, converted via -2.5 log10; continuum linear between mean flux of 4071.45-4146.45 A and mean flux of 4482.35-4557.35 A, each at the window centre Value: 0.11 mag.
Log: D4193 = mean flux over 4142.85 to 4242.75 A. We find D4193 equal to 26.5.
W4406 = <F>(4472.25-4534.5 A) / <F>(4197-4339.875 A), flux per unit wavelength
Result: 1.14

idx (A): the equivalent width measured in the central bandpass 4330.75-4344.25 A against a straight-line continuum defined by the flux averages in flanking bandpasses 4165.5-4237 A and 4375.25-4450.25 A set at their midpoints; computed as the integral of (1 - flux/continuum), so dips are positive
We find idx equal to 1.8 A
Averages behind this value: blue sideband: 26.5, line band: 24.7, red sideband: 29.4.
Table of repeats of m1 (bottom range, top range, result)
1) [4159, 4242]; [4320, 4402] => 1.09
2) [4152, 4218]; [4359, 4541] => 1.29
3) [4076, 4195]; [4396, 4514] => 1.38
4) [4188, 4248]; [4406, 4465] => 1.22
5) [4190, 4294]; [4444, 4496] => 1.21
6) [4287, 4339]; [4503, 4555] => 1.30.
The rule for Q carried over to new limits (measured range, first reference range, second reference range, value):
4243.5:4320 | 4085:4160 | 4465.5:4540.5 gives 0.01 mag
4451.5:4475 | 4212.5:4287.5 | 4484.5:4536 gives 0.06 mag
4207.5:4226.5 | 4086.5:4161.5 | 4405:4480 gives -0.01 mag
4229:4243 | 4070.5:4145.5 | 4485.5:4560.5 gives 0.02 mag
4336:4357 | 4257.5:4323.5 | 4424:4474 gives 0.19 mag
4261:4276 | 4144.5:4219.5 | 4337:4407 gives -0.10 mag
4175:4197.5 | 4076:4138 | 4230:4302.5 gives -0.03 mag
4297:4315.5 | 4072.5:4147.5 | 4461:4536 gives 0.16 mag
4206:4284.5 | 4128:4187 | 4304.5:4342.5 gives -0.06 mag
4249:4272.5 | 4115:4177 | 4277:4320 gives -0.04 mag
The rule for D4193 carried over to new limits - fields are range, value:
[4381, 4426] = 28.9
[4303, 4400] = 26.6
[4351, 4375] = 28.3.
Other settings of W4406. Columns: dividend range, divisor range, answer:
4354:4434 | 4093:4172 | 1.17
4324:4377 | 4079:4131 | 1.10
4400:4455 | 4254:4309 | 1.10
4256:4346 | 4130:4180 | 1.02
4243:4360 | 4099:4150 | 1.06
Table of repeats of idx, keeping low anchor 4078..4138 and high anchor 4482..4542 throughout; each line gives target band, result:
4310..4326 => 0.7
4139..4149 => -1.0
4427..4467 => 0.5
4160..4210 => -1.9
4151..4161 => -0.3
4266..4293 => -1.6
